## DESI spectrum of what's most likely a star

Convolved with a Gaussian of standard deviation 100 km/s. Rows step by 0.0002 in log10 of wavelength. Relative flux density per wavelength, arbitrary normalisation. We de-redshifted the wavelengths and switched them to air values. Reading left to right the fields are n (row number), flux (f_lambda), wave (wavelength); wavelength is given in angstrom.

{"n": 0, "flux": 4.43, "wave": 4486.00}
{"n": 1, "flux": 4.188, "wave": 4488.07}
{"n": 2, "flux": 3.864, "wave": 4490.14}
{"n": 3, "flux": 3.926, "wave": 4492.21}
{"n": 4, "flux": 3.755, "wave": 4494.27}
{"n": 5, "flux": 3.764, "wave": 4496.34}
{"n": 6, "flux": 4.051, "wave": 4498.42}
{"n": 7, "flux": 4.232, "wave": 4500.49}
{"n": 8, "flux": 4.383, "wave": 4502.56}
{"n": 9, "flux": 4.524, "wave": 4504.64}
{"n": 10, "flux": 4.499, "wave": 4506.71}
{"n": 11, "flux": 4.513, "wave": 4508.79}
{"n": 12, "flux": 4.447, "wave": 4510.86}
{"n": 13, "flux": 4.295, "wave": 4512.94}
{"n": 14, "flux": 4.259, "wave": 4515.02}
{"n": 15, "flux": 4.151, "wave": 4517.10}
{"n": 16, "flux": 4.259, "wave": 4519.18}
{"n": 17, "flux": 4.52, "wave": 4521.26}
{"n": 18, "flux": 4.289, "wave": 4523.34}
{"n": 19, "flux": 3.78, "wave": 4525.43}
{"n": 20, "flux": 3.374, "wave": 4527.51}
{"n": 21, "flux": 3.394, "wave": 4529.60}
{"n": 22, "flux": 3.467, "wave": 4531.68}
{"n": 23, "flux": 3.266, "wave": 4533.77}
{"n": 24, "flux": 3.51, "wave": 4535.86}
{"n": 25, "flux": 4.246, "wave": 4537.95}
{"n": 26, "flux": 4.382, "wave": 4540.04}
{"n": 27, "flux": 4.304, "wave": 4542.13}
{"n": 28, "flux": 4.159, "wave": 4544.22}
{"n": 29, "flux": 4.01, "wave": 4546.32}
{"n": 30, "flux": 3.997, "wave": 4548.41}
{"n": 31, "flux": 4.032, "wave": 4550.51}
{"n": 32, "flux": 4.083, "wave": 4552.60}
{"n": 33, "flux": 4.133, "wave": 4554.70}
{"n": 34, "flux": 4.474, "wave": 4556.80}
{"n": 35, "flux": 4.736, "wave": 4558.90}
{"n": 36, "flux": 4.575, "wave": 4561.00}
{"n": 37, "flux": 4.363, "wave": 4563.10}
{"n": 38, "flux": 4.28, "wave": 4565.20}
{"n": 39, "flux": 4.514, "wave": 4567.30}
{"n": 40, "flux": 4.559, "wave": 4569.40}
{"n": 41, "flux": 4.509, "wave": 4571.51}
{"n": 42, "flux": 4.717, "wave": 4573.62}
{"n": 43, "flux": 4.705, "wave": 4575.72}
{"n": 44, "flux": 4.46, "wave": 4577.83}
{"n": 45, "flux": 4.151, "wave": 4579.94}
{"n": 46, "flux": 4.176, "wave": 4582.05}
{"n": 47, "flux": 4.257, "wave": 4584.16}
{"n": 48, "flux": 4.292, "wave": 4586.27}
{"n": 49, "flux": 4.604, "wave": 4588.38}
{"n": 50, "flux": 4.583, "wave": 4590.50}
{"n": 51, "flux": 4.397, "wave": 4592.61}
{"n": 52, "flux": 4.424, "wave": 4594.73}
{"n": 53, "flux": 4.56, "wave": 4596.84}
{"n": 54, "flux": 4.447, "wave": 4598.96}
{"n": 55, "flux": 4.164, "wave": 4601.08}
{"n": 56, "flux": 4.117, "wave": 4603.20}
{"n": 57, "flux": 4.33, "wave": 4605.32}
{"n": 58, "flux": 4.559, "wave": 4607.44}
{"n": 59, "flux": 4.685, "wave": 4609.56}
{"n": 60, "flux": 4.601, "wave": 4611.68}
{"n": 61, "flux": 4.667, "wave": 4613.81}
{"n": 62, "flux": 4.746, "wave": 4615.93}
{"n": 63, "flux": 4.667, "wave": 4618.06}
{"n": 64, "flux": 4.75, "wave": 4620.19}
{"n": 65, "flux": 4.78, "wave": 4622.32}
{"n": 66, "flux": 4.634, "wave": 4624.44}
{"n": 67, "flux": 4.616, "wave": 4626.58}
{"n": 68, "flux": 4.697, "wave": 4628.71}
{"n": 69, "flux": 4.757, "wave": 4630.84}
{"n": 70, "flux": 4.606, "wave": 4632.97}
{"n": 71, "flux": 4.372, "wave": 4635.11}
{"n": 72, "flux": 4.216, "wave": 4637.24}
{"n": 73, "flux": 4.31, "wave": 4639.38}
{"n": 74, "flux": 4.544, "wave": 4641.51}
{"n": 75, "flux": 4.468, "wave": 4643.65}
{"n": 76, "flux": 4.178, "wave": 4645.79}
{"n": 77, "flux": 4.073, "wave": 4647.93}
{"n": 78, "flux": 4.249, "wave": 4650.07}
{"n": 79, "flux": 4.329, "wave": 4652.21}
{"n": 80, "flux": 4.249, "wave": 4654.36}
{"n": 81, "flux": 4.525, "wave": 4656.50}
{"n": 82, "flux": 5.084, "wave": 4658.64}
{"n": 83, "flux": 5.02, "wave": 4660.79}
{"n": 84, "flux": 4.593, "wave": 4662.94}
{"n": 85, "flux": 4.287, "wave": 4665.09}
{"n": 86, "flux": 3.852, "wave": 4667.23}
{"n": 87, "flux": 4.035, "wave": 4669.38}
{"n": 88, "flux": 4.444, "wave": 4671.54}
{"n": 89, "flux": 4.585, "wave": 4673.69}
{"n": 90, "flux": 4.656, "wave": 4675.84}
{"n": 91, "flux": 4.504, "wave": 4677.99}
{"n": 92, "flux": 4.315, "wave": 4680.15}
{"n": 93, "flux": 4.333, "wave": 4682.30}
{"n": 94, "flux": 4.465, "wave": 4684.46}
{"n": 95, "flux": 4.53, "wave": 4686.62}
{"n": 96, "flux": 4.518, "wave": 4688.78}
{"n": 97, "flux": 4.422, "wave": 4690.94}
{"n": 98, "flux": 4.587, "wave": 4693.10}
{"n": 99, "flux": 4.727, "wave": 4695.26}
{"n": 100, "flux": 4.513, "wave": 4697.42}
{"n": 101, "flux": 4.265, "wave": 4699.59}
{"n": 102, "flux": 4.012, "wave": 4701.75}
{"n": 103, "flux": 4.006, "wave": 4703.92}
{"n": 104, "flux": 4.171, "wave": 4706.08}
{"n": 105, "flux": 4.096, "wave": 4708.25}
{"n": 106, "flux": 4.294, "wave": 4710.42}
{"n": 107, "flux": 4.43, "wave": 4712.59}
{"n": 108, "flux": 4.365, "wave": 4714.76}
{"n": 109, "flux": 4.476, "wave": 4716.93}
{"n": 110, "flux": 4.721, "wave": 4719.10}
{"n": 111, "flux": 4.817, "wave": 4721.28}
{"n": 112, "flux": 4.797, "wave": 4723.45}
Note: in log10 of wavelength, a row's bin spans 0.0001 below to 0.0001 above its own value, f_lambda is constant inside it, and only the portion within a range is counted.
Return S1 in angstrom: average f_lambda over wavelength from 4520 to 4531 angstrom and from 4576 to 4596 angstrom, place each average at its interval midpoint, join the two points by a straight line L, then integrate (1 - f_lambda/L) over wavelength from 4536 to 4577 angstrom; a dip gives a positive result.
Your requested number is -2.0 angstrom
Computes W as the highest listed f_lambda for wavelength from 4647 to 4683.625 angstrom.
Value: 5.084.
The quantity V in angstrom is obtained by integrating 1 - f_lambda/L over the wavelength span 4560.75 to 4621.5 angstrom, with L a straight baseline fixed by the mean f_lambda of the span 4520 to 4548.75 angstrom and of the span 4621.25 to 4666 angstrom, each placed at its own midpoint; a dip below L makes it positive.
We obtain -3.77 angstrom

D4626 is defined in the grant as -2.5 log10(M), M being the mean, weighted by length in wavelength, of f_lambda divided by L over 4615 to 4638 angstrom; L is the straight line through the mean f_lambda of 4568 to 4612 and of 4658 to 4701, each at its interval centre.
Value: -0.041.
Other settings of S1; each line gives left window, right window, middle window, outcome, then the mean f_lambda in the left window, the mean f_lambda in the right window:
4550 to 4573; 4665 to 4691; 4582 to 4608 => 0.1 angstrom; 4.4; 4.38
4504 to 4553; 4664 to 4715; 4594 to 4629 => -2.8 angstrom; 4.07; 4.35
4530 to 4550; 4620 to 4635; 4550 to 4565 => -1.1 angstrom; 3.91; 4.67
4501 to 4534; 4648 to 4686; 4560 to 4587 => -1.3 angstrom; 4.11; 4.43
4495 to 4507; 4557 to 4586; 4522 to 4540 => 2.5 angstrom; 4.21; 4.46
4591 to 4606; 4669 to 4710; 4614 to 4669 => -1.7 angstrom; 4.36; 4.38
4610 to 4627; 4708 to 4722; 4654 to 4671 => 0.5 angstrom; 4.68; 4.47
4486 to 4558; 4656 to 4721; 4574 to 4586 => -0.5 angstrom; 4.08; 4.43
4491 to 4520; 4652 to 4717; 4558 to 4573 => -0.8 angstrom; 4.22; 4.41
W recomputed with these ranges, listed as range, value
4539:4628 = 4.78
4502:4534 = 4.524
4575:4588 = 4.705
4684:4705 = 4.727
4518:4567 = 4.736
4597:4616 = 4.746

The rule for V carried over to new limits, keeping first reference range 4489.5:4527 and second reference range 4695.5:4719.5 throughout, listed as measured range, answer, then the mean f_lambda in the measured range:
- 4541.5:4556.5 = 0.3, 4.11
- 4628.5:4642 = -0.7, 4.49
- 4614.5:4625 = -1.1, 4.72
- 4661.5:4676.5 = -0.3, 4.36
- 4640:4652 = -0.1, 4.31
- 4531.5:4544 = 0.9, 3.91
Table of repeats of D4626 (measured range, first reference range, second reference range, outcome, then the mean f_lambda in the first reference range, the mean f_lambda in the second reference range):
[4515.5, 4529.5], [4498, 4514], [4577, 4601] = 0.092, 4.38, 4.39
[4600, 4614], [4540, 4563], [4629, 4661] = -0.013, 4.26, 4.46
